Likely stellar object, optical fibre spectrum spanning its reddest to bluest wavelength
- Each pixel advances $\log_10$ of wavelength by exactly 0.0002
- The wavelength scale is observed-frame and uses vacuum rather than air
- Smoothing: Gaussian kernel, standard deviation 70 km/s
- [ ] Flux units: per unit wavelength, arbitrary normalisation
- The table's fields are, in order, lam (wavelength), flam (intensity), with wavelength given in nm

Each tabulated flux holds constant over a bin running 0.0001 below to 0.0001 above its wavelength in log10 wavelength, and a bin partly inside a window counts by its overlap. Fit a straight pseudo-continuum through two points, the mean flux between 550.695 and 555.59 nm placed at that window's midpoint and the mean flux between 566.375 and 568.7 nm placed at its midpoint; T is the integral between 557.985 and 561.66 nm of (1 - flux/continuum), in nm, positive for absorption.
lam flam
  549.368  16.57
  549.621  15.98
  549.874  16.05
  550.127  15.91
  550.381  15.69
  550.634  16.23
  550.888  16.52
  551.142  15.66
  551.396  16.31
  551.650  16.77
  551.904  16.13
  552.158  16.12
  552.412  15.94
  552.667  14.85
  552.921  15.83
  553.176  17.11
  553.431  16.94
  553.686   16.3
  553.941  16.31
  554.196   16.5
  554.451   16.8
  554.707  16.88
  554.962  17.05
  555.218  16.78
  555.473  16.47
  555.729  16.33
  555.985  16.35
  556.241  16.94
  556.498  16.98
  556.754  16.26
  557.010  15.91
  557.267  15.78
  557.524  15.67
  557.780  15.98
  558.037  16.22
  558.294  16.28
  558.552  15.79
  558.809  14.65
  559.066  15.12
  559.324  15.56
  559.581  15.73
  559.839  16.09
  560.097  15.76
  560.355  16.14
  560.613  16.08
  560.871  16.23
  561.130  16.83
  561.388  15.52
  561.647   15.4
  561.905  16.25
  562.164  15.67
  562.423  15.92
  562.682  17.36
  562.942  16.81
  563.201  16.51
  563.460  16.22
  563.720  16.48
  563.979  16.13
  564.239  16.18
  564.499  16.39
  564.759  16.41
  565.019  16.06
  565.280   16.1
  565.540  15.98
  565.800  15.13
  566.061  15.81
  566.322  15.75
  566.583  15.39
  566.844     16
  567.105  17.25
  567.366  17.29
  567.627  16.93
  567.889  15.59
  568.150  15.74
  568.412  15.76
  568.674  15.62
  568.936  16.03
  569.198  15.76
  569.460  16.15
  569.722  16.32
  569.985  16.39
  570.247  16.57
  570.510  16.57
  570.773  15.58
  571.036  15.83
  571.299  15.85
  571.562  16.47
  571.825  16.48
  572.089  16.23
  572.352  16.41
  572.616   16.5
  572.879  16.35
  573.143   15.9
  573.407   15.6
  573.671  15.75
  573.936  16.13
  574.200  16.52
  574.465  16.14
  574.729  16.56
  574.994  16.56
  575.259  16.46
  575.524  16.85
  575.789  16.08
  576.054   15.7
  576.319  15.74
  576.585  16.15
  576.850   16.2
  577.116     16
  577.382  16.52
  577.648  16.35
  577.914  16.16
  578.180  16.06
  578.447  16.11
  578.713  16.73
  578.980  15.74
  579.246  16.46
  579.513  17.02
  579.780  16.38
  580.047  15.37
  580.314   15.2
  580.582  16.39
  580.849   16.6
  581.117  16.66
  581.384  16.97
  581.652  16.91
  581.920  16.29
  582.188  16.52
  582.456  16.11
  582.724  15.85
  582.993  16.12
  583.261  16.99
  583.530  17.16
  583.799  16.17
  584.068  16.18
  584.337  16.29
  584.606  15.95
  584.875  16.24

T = 0.10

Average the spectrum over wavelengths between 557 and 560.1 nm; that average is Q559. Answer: 15.7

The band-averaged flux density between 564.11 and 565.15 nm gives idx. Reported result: 16.2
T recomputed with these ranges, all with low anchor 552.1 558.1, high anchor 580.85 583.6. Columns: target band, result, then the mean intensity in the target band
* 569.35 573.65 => 0.07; 16.2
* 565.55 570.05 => 0.11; 16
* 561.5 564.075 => 0.02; 16.3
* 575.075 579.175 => 0.08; 16.2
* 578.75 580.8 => 0.05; 16.1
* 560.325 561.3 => 0.01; 16.3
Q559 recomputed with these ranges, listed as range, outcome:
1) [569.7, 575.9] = 16.3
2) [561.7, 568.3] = 16.2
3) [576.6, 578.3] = 16.2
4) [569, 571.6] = 16.1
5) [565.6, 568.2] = 16.1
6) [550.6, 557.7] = 16.3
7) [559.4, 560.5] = 15.9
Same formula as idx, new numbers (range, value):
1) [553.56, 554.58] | 16.5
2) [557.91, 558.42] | 16.3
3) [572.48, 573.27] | 16.3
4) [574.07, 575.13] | 16.4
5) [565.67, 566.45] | 15.6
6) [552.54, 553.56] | 16.2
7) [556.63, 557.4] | 16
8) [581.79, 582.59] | 16.3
